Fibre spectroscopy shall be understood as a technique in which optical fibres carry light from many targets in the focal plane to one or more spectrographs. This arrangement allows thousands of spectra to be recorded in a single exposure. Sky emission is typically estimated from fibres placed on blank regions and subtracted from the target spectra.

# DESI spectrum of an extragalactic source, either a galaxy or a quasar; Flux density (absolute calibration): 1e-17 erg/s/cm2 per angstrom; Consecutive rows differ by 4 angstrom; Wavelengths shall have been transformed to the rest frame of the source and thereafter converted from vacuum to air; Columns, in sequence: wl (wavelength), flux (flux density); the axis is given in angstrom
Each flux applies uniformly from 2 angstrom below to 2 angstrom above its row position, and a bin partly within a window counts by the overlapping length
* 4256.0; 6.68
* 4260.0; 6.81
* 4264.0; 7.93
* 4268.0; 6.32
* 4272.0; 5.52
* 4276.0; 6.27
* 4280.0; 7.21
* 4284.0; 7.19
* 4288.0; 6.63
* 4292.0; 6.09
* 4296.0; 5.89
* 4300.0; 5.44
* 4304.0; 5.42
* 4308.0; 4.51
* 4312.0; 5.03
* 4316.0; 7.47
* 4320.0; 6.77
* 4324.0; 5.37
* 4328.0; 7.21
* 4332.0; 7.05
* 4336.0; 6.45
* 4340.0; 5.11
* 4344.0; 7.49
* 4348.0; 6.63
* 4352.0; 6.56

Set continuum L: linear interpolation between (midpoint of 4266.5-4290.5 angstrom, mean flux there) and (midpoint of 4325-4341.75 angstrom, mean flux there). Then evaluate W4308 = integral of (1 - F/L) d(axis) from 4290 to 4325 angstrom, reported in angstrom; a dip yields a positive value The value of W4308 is 3.6 angstrom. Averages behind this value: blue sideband 6.52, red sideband 6.41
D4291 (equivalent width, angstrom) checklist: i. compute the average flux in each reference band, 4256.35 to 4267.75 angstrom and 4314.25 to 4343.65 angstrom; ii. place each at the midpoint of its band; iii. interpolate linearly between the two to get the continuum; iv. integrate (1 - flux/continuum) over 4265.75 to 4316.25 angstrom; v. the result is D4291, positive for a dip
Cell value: 6.10 angstrom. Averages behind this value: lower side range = 7.11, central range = 6.04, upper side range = 6.54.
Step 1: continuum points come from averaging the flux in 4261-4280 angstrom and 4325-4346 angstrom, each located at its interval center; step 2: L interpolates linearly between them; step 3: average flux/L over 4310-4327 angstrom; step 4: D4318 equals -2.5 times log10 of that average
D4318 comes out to 0.06 mag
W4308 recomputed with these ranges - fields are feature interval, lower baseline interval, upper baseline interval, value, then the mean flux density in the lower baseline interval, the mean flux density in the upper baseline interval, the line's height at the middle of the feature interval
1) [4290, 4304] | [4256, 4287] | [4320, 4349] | 1.87 angstrom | 6.74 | 6.49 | 6.64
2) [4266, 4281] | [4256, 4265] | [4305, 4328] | 1.29 angstrom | 7.15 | 5.93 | 6.87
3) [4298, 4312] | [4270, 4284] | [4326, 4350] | 3.07 angstrom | 6.46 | 6.66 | 6.55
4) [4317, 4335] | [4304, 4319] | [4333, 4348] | -1.69 angstrom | 5.71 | 6.43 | 6.07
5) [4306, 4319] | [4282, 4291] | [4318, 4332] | 1.70 angstrom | 6.82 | 6.54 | 6.63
